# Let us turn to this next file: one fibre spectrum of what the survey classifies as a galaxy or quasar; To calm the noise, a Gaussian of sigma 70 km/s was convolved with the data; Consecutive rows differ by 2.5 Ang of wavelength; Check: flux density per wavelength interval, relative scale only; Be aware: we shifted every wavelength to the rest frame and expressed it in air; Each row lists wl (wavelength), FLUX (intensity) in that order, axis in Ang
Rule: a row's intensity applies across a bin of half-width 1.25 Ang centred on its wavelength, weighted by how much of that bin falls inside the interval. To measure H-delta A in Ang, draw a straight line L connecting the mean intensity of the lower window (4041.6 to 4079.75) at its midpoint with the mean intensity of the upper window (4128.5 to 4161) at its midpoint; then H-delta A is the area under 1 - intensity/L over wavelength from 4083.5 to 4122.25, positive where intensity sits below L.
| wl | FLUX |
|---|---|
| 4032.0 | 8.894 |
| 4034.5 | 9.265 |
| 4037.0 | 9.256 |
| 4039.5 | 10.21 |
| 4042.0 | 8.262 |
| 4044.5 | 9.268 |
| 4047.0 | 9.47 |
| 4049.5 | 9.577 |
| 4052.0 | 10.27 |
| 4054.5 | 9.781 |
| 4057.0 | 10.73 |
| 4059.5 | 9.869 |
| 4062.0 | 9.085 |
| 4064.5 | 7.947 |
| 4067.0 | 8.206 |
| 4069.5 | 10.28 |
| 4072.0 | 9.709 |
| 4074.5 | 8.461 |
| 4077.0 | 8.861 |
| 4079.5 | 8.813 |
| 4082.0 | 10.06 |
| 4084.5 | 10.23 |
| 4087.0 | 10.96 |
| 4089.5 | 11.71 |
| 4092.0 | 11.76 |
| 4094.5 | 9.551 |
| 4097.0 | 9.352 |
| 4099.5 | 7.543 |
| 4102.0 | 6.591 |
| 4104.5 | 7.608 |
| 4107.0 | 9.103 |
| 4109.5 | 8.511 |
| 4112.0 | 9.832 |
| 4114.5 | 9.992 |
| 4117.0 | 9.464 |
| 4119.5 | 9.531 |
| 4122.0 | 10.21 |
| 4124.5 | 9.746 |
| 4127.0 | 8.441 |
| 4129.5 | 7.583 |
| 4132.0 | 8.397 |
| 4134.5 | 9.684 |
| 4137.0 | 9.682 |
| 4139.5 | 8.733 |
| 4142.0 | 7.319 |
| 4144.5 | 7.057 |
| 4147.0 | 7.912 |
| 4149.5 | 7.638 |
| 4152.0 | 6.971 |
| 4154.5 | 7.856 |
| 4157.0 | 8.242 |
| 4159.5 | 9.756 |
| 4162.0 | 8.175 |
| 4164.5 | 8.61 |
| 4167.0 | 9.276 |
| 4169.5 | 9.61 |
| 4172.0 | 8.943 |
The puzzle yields -3.1 Ang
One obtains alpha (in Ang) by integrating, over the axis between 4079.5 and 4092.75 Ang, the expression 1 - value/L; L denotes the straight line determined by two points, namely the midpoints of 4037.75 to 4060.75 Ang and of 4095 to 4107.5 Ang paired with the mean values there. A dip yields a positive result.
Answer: -3.4 Ang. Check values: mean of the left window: 9.71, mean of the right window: 8.07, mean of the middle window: 10.7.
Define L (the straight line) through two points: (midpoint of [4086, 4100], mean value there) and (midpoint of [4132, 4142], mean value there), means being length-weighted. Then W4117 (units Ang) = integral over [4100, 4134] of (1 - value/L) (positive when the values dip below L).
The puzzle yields 2.55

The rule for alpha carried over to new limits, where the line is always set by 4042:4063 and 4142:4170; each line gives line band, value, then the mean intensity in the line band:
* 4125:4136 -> -0.1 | 8.64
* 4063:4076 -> 0.7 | 8.92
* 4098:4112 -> 1.3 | 8.07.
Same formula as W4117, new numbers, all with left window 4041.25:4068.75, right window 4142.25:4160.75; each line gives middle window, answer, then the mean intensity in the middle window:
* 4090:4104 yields -0.50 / 9.03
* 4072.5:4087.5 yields -0.90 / 9.5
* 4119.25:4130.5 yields -1.09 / 9.1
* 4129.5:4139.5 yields -1.03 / 8.98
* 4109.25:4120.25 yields -1.44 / 9.55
